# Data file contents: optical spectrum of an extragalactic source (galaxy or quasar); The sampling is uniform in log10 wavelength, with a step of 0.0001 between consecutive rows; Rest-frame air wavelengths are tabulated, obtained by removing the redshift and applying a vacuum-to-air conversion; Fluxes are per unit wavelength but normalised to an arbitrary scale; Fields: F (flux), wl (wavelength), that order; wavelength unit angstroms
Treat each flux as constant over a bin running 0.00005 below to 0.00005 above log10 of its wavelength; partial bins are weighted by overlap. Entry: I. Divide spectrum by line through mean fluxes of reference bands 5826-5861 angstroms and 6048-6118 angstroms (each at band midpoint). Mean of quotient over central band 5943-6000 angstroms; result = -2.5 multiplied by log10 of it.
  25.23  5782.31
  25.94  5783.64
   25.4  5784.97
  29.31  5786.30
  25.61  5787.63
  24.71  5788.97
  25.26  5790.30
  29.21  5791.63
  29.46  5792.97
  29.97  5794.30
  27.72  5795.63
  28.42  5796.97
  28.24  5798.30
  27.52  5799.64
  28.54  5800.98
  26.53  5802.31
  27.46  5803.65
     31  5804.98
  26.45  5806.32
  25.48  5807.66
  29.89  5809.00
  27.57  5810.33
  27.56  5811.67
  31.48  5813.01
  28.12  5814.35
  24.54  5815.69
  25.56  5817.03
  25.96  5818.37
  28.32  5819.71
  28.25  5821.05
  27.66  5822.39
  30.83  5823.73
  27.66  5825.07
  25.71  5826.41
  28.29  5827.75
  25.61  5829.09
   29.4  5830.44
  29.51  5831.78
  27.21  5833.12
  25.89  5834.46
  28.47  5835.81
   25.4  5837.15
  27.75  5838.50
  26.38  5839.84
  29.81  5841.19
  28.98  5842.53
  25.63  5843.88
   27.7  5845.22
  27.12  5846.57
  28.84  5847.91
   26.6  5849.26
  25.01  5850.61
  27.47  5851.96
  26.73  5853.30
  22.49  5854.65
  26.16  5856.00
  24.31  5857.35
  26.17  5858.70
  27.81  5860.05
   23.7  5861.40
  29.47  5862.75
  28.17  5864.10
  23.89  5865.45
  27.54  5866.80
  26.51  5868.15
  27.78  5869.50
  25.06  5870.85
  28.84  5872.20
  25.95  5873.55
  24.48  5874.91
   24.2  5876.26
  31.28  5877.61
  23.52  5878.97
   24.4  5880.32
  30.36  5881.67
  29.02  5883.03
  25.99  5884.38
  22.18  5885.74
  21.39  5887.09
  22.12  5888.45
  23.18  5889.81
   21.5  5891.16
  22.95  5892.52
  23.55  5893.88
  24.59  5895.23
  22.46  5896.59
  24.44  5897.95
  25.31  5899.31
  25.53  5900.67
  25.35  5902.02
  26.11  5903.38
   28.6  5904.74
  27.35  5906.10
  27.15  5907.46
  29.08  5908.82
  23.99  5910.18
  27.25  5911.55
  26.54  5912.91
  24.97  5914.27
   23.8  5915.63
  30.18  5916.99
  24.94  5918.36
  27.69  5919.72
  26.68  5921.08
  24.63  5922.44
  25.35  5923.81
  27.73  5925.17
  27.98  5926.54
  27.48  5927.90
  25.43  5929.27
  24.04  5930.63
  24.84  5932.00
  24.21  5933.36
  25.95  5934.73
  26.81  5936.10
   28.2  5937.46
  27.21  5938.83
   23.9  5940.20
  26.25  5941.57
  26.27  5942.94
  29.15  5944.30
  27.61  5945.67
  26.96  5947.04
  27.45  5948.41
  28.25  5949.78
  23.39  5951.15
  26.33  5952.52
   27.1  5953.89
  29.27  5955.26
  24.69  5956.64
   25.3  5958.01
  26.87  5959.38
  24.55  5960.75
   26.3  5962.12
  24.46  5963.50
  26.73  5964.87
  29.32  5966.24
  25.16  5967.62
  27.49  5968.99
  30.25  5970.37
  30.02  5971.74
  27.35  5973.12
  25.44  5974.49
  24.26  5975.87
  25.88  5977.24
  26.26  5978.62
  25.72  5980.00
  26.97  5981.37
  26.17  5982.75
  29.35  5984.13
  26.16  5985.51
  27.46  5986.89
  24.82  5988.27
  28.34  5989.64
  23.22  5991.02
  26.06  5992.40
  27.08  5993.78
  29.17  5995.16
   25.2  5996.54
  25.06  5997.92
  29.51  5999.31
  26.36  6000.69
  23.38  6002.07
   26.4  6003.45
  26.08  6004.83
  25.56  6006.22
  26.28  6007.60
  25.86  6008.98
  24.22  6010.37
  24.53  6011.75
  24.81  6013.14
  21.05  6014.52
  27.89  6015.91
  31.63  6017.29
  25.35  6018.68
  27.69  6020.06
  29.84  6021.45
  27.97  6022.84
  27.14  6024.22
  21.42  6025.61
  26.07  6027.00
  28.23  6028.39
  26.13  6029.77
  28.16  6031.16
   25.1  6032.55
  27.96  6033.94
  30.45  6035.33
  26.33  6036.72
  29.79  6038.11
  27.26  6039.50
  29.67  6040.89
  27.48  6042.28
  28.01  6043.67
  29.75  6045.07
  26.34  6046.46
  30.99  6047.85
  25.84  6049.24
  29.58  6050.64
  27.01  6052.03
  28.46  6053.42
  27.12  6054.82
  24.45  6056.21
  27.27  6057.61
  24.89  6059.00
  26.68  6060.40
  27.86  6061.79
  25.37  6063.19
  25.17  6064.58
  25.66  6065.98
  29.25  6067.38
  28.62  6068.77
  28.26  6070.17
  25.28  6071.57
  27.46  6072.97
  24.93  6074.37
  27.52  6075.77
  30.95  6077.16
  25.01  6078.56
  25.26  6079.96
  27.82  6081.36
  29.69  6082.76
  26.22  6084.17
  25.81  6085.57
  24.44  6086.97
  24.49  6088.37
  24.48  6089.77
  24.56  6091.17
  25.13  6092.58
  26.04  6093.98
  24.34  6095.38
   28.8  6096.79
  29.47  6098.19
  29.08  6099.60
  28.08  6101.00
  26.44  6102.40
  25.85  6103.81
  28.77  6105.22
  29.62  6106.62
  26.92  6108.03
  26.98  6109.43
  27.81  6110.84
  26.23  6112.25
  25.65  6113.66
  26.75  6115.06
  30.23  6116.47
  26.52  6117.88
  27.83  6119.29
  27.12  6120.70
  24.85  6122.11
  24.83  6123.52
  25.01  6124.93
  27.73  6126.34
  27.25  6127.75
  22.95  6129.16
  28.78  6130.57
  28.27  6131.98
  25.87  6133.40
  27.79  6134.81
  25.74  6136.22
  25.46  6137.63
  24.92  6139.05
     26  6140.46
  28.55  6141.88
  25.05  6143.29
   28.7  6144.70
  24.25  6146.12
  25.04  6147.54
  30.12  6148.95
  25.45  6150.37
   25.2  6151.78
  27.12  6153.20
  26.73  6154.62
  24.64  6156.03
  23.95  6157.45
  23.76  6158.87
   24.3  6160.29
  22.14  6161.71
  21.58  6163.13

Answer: 0.01 mag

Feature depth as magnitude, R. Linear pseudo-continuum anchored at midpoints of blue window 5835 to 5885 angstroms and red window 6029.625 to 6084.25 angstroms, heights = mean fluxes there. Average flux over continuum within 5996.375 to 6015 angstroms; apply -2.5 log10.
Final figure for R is 0.08 mag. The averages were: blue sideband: 26.7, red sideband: 27.4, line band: 25.4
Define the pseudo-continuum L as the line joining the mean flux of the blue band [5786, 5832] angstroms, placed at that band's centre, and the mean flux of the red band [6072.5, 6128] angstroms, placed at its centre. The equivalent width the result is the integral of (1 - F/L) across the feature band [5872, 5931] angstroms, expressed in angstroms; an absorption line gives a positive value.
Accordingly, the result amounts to 3.9 angstroms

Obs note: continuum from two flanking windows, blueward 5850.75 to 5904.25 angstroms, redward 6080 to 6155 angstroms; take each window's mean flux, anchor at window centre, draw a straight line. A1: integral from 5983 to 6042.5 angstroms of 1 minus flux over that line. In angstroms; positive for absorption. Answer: -1.27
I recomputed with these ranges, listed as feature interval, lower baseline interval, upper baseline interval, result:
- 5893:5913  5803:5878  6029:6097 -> 0.05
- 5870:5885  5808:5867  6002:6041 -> 0.02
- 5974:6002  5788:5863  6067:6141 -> 0.03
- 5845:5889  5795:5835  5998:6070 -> 0.06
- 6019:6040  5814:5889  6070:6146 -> -0.02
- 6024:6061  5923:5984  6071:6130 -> -0.03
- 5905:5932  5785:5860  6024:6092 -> 0.03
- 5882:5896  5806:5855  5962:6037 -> 0.14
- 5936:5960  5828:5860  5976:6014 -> -0.02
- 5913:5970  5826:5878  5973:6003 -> 0.00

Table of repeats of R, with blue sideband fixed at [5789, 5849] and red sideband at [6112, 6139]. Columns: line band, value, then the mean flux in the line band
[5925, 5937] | 0.05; 26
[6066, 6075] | -0.02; 27.2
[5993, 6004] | 0.02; 26.5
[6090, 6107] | -0.02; 27.1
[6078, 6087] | 0.01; 26.5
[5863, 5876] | 0.04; 26.5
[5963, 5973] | -0.02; 27.7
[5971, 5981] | 0.03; 26.5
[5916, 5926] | 0.03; 26.7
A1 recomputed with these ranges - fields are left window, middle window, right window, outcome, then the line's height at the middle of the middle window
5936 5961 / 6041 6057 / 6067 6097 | -0.8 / 26.5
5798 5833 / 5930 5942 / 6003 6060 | 0.7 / 27.3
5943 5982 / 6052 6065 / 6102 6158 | 0.1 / 26.6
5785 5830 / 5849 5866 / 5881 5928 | 0.4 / 26.6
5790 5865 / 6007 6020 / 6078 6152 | 0.5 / 26.9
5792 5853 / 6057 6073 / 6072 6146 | 0.0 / 26.9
